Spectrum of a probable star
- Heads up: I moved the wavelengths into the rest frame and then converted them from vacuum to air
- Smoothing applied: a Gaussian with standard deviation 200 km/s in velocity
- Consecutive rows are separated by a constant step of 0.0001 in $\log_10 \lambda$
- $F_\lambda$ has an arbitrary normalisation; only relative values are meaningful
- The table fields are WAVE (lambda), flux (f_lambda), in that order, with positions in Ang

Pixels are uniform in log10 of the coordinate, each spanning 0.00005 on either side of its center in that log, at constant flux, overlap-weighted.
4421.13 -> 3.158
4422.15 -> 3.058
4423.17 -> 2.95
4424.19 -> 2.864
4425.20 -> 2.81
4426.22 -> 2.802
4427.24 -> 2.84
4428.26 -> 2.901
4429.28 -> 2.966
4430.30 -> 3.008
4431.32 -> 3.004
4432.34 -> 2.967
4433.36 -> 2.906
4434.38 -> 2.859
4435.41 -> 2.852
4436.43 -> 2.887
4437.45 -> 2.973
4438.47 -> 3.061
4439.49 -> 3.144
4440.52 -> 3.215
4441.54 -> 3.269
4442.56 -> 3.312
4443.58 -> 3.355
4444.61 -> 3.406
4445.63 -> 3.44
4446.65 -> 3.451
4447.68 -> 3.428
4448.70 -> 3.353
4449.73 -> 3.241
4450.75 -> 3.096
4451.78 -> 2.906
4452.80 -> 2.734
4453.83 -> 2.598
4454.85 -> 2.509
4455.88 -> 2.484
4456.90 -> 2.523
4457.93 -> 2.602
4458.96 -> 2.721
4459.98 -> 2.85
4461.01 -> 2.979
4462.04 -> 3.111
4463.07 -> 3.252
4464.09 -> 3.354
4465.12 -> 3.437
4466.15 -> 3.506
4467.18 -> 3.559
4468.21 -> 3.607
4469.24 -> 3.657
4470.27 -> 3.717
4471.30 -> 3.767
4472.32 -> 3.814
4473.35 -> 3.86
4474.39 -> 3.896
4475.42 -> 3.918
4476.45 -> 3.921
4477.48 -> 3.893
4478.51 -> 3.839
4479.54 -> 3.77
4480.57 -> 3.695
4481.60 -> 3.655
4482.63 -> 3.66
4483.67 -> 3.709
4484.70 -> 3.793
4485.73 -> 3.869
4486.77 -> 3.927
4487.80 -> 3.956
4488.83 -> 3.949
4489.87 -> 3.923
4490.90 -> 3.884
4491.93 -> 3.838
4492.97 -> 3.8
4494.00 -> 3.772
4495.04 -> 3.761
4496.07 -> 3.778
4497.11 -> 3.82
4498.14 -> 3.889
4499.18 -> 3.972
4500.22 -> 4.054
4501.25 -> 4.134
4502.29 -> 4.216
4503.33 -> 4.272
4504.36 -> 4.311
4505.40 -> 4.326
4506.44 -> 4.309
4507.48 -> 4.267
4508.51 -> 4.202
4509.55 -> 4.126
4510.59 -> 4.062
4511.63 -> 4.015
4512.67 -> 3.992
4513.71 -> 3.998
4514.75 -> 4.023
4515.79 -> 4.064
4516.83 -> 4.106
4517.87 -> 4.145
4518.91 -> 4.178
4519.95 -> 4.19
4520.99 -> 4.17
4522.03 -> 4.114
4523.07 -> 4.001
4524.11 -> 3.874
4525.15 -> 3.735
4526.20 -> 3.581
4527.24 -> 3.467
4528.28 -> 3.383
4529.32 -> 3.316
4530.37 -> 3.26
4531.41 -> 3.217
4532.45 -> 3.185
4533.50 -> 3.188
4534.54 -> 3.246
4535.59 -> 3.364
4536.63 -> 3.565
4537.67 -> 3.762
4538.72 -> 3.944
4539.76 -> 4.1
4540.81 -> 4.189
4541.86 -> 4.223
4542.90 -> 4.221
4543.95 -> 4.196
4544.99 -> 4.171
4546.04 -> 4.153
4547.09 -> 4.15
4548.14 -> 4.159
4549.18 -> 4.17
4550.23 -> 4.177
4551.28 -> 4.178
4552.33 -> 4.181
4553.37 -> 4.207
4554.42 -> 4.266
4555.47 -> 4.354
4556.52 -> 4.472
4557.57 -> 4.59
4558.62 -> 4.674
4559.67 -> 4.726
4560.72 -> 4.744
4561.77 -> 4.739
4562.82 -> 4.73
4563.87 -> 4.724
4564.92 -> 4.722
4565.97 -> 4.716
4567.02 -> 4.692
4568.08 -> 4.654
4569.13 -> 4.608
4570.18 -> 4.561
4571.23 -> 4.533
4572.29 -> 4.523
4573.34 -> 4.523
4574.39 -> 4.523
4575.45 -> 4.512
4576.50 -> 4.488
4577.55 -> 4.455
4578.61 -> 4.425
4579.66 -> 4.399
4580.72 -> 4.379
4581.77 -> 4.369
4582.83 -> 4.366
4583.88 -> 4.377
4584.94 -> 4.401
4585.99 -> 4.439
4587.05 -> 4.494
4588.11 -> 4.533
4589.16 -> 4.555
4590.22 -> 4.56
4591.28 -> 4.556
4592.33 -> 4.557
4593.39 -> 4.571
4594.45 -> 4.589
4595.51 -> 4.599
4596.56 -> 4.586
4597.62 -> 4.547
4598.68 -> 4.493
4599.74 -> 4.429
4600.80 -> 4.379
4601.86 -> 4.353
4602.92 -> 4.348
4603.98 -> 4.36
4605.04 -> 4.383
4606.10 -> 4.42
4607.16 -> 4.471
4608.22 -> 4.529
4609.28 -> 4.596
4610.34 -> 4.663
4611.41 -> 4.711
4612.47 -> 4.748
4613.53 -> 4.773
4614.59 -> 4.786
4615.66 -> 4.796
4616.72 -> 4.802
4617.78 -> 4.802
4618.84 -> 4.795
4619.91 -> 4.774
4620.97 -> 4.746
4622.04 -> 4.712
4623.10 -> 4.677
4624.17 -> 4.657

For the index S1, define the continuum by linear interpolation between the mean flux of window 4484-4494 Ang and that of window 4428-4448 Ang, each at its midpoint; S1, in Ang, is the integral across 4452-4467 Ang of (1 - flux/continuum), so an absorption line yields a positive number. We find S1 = 2.29 Ang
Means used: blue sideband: 3.12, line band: 2.92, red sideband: 3.88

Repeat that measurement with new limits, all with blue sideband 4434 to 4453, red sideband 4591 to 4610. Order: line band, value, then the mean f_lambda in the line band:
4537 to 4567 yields -1.9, 4.35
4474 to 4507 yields -3.3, 3.92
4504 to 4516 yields -1.3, 4.14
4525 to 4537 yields 1.7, 3.36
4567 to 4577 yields -0.7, 4.55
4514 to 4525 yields -0.8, 4.08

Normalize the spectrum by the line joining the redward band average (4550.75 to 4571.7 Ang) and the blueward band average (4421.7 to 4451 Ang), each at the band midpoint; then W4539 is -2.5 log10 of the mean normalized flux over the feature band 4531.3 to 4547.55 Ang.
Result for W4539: 0.13 mag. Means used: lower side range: 3.08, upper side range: 4.55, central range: 3.82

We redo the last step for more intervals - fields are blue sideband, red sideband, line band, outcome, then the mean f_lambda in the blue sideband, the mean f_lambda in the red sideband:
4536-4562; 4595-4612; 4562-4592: -0.04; 4.24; 4.49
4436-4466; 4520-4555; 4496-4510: -0.17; 3.06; 3.86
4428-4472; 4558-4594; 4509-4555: 0.04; 3.12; 4.55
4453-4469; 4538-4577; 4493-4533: -0.05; 3.01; 4.42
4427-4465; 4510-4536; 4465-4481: -0.15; 3.02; 3.76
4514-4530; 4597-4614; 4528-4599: -0.02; 3.89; 4.51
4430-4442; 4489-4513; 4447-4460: 0.15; 3.01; 4.03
